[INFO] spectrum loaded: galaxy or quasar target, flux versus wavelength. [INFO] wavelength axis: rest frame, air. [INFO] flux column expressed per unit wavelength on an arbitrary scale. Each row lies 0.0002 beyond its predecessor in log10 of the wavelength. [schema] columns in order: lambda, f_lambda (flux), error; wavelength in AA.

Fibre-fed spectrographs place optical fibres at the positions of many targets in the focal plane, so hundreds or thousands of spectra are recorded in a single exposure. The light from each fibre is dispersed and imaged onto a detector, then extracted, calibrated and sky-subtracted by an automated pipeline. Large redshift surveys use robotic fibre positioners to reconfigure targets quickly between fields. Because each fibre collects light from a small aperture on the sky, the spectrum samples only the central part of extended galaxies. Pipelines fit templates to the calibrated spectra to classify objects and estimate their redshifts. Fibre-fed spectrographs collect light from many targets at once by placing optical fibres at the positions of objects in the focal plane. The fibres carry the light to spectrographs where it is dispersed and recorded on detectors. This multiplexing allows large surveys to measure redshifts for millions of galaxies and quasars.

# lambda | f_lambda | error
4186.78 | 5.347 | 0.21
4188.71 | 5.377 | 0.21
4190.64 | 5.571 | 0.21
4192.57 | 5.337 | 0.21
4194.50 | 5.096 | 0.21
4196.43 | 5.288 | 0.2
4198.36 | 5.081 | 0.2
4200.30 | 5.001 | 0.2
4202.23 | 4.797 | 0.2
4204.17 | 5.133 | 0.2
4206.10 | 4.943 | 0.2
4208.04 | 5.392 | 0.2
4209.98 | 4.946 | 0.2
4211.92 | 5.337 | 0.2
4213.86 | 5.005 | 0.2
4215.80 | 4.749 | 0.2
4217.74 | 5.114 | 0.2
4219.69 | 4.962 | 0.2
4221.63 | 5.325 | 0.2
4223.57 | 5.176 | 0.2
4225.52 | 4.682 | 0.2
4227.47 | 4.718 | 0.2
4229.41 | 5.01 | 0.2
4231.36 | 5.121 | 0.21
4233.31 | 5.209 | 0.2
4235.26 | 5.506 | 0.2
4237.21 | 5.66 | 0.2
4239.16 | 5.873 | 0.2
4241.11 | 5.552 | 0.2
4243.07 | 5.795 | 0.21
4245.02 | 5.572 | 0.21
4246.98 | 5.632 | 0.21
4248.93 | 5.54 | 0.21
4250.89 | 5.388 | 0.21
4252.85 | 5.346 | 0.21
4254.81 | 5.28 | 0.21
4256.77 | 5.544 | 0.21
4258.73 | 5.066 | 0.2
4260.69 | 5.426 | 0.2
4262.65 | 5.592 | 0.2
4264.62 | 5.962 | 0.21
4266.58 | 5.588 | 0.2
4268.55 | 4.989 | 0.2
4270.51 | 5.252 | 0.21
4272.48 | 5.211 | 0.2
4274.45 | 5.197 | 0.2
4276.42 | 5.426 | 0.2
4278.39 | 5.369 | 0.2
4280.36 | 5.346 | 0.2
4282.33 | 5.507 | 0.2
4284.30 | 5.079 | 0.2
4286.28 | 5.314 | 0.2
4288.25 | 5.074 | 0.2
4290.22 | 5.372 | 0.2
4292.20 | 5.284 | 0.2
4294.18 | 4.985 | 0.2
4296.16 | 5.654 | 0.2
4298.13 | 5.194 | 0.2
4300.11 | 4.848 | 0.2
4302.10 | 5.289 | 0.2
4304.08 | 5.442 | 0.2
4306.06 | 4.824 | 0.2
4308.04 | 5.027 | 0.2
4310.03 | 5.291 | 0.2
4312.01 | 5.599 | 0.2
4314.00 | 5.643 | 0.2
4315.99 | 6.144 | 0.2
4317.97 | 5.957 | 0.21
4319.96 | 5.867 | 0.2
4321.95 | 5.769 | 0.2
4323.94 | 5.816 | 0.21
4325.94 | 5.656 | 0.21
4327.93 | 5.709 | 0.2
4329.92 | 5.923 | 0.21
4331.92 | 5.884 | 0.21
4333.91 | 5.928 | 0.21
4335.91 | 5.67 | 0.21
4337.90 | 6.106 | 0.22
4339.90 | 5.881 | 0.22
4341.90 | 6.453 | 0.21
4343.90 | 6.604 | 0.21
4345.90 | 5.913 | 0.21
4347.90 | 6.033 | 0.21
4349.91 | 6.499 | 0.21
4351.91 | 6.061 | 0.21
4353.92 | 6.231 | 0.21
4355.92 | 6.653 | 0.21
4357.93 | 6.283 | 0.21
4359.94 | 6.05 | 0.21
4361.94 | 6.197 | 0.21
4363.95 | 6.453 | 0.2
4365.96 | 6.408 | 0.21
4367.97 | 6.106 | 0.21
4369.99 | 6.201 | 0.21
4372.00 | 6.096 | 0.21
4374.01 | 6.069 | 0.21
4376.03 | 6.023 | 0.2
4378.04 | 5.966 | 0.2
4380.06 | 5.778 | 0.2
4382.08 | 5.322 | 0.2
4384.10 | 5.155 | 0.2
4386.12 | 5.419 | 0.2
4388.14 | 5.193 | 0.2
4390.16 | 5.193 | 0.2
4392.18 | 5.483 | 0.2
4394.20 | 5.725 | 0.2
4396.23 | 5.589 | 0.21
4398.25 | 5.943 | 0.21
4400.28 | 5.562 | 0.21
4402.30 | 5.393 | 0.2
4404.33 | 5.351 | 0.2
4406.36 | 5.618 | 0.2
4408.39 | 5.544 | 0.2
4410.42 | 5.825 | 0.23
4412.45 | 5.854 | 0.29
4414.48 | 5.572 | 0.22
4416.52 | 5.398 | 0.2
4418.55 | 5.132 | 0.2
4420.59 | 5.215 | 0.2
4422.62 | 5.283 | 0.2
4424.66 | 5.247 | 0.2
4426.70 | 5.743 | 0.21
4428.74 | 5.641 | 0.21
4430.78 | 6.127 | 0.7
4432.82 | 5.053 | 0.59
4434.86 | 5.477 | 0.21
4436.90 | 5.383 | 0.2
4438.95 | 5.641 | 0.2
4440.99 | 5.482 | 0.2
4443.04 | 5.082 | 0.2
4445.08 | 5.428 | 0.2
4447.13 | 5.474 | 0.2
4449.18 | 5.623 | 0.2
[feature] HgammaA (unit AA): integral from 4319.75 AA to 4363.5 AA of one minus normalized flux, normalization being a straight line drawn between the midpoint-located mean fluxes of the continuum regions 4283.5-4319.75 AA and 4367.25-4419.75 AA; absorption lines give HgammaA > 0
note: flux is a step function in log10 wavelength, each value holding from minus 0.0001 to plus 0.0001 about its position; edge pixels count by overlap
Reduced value -4.73 AA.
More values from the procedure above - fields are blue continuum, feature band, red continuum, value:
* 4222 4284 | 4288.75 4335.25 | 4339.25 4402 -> 1.1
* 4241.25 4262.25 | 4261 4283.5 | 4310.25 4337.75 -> 0.7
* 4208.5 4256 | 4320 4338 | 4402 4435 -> -1.4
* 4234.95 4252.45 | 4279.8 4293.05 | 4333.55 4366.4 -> 1.3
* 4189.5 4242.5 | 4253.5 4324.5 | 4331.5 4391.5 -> 2.4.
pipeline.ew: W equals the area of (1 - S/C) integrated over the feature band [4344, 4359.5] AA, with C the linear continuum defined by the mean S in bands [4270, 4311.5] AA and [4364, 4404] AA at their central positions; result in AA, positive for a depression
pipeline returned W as -1.93 AA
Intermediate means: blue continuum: 5.24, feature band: 6.25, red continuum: 5.73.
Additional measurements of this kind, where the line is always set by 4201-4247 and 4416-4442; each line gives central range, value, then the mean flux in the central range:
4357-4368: -1.82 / 6.27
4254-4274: -0.50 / 5.39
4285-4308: 0.41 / 5.2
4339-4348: -1.42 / 6.2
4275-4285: -0.14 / 5.35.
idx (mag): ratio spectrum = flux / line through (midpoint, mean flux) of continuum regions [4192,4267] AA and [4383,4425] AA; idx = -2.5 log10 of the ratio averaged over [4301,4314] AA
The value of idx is 0.018 mag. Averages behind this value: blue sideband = 5.27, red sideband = 5.47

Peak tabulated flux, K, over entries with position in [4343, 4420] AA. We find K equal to 6.653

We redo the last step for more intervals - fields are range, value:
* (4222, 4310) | 5.962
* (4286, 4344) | 6.604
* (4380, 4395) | 5.778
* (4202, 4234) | 5.392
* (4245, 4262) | 5.632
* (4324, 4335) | 5.928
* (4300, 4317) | 6.144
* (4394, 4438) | 6.127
